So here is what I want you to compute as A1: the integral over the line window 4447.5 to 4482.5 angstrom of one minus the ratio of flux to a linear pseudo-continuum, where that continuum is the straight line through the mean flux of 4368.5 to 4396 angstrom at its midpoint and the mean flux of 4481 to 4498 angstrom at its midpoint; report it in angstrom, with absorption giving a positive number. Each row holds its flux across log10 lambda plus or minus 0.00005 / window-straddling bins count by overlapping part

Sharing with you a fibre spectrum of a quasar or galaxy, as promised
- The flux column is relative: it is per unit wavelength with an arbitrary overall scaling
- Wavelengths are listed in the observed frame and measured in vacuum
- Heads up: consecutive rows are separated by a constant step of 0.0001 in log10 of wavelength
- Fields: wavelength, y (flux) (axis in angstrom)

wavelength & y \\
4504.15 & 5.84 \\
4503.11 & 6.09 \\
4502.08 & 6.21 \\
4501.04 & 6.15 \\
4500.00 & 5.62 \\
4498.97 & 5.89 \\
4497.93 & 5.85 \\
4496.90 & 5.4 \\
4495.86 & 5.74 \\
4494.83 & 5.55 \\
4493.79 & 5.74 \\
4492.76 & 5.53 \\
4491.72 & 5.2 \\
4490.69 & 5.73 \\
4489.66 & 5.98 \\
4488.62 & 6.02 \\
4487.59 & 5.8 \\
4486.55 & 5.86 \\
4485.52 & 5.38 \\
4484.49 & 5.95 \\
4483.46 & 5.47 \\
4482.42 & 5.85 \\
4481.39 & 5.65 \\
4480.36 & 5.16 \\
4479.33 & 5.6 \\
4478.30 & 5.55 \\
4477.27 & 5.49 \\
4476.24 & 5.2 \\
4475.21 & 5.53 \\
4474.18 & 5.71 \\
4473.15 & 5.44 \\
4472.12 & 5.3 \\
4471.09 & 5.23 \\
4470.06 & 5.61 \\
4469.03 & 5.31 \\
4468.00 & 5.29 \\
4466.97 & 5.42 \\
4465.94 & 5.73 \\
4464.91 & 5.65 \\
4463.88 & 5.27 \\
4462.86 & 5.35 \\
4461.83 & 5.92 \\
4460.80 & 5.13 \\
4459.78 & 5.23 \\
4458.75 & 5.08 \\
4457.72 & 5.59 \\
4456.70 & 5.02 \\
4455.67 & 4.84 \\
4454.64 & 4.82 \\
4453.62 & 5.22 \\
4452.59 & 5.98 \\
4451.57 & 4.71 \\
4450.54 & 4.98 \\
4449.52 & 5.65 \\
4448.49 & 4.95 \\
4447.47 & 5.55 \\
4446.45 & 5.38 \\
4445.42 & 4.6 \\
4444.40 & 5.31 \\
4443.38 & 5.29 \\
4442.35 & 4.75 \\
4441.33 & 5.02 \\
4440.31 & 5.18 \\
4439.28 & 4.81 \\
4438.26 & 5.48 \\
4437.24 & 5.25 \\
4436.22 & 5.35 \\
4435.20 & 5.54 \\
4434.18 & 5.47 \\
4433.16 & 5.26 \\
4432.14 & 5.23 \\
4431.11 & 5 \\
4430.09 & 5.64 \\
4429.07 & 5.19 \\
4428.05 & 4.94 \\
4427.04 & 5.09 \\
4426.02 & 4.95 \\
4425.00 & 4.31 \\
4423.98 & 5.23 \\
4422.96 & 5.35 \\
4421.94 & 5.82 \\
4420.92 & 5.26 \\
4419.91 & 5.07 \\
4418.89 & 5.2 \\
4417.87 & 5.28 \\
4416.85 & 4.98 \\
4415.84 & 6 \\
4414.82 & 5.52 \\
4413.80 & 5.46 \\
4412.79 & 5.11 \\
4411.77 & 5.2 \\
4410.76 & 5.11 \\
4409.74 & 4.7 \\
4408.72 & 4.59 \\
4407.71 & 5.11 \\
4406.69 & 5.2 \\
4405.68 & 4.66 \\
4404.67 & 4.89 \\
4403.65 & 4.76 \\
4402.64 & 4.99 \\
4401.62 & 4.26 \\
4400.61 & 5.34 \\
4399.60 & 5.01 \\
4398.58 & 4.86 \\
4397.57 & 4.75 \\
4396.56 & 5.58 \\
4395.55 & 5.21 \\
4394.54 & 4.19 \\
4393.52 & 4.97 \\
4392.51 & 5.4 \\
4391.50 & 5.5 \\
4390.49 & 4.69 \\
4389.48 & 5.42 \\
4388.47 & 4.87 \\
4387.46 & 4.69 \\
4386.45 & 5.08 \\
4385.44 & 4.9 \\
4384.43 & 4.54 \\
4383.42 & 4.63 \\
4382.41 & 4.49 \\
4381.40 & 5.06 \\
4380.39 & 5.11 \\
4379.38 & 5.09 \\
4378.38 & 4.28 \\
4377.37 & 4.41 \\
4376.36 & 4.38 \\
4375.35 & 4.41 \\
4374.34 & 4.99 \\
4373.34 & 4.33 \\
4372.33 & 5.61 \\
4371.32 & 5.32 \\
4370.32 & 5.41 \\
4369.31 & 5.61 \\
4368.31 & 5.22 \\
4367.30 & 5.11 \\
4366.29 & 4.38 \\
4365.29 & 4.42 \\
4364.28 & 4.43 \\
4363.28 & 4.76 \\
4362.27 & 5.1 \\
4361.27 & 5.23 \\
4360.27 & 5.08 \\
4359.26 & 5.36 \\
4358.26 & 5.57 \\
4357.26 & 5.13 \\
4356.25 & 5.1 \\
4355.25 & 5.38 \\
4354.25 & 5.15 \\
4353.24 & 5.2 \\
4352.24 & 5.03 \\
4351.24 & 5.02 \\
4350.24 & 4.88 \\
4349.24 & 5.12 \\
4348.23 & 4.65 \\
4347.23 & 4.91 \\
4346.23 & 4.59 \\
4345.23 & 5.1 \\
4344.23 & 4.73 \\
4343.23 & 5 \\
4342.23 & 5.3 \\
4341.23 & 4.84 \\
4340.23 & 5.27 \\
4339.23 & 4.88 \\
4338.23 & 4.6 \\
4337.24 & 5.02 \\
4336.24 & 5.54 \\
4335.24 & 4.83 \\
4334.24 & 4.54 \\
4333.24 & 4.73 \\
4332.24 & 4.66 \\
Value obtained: 0.9 angstrom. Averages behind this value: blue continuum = 4.91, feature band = 5.36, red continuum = 5.68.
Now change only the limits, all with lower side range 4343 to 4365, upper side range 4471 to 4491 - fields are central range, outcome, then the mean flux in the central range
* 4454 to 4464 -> 0.5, 5.23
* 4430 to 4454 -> 0.9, 5.22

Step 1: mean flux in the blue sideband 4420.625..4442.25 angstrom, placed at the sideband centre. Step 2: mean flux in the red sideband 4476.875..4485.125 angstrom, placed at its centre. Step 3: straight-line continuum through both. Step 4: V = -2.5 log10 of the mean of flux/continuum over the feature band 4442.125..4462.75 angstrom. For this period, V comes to 0.03 mag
